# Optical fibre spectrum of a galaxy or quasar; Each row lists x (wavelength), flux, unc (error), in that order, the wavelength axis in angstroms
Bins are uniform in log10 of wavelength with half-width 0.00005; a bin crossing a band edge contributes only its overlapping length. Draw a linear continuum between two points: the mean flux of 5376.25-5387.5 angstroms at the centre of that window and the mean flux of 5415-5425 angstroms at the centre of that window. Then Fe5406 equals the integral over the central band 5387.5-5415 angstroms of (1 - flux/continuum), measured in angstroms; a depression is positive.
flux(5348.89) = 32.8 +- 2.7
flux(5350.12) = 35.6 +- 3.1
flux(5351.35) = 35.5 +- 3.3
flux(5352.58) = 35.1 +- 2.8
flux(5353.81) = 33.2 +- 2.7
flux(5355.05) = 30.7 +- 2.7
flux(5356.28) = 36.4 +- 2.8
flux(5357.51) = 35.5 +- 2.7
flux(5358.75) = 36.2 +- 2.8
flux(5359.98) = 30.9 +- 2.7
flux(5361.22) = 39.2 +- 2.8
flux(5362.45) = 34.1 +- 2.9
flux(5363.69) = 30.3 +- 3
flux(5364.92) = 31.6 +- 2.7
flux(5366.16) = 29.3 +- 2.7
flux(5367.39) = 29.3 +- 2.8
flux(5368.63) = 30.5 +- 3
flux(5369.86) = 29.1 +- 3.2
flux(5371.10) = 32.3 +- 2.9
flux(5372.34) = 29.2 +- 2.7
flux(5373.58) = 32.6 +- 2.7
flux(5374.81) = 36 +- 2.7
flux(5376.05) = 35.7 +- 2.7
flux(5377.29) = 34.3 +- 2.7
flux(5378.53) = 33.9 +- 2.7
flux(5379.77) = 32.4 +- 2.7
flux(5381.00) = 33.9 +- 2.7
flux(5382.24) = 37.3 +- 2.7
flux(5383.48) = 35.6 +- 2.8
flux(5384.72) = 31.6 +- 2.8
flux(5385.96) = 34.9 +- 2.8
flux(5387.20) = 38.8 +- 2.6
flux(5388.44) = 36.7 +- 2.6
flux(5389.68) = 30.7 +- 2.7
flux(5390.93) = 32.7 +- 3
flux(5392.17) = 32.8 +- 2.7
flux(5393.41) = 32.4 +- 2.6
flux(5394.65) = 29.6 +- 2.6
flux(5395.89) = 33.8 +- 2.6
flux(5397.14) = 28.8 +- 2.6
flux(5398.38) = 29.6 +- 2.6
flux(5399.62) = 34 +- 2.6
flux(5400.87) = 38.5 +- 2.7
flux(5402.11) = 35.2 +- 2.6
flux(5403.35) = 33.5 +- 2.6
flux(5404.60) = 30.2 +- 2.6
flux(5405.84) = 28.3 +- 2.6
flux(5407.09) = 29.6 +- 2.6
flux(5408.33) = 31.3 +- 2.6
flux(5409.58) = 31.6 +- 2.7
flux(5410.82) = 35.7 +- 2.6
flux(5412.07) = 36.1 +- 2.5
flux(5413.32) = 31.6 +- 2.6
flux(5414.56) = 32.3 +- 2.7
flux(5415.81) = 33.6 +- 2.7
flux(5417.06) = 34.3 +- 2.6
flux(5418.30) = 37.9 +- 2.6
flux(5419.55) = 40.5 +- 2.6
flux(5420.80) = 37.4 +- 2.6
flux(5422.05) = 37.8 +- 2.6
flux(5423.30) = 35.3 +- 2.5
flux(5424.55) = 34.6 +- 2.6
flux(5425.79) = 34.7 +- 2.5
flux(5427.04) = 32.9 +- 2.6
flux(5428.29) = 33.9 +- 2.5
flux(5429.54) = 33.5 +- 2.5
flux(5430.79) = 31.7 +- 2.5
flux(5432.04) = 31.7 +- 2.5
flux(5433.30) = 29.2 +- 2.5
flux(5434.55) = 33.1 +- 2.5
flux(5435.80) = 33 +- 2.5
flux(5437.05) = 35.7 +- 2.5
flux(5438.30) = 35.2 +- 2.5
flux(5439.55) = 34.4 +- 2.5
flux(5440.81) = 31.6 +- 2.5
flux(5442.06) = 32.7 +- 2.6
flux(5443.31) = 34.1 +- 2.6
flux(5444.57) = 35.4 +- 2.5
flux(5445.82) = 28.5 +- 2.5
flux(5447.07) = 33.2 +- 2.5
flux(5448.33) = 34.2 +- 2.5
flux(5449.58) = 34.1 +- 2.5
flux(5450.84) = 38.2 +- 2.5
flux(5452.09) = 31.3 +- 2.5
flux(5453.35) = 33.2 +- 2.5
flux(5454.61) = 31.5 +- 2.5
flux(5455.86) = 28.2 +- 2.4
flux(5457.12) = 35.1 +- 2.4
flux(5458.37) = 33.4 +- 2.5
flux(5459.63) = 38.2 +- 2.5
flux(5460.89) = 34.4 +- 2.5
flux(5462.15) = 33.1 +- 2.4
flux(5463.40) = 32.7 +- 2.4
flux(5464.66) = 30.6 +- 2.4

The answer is 2.28 angstroms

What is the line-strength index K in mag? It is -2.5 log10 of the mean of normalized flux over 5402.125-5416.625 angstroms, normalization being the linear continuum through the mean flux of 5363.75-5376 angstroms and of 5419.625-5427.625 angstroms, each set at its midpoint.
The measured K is 0.075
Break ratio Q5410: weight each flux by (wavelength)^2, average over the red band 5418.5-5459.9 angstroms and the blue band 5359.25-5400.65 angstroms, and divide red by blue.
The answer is 1.05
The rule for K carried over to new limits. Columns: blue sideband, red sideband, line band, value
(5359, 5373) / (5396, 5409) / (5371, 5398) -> -0.06 mag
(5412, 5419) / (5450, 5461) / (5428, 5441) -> 0.03 mag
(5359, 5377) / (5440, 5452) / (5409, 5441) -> -0.04 mag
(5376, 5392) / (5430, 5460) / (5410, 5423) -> -0.06 mag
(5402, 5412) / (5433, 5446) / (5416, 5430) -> -0.10 mag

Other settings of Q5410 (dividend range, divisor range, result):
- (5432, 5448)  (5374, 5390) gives 0.97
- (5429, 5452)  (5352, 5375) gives 1.05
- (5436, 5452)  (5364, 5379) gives 1.09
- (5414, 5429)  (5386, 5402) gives 1.07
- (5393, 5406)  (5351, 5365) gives 0.96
